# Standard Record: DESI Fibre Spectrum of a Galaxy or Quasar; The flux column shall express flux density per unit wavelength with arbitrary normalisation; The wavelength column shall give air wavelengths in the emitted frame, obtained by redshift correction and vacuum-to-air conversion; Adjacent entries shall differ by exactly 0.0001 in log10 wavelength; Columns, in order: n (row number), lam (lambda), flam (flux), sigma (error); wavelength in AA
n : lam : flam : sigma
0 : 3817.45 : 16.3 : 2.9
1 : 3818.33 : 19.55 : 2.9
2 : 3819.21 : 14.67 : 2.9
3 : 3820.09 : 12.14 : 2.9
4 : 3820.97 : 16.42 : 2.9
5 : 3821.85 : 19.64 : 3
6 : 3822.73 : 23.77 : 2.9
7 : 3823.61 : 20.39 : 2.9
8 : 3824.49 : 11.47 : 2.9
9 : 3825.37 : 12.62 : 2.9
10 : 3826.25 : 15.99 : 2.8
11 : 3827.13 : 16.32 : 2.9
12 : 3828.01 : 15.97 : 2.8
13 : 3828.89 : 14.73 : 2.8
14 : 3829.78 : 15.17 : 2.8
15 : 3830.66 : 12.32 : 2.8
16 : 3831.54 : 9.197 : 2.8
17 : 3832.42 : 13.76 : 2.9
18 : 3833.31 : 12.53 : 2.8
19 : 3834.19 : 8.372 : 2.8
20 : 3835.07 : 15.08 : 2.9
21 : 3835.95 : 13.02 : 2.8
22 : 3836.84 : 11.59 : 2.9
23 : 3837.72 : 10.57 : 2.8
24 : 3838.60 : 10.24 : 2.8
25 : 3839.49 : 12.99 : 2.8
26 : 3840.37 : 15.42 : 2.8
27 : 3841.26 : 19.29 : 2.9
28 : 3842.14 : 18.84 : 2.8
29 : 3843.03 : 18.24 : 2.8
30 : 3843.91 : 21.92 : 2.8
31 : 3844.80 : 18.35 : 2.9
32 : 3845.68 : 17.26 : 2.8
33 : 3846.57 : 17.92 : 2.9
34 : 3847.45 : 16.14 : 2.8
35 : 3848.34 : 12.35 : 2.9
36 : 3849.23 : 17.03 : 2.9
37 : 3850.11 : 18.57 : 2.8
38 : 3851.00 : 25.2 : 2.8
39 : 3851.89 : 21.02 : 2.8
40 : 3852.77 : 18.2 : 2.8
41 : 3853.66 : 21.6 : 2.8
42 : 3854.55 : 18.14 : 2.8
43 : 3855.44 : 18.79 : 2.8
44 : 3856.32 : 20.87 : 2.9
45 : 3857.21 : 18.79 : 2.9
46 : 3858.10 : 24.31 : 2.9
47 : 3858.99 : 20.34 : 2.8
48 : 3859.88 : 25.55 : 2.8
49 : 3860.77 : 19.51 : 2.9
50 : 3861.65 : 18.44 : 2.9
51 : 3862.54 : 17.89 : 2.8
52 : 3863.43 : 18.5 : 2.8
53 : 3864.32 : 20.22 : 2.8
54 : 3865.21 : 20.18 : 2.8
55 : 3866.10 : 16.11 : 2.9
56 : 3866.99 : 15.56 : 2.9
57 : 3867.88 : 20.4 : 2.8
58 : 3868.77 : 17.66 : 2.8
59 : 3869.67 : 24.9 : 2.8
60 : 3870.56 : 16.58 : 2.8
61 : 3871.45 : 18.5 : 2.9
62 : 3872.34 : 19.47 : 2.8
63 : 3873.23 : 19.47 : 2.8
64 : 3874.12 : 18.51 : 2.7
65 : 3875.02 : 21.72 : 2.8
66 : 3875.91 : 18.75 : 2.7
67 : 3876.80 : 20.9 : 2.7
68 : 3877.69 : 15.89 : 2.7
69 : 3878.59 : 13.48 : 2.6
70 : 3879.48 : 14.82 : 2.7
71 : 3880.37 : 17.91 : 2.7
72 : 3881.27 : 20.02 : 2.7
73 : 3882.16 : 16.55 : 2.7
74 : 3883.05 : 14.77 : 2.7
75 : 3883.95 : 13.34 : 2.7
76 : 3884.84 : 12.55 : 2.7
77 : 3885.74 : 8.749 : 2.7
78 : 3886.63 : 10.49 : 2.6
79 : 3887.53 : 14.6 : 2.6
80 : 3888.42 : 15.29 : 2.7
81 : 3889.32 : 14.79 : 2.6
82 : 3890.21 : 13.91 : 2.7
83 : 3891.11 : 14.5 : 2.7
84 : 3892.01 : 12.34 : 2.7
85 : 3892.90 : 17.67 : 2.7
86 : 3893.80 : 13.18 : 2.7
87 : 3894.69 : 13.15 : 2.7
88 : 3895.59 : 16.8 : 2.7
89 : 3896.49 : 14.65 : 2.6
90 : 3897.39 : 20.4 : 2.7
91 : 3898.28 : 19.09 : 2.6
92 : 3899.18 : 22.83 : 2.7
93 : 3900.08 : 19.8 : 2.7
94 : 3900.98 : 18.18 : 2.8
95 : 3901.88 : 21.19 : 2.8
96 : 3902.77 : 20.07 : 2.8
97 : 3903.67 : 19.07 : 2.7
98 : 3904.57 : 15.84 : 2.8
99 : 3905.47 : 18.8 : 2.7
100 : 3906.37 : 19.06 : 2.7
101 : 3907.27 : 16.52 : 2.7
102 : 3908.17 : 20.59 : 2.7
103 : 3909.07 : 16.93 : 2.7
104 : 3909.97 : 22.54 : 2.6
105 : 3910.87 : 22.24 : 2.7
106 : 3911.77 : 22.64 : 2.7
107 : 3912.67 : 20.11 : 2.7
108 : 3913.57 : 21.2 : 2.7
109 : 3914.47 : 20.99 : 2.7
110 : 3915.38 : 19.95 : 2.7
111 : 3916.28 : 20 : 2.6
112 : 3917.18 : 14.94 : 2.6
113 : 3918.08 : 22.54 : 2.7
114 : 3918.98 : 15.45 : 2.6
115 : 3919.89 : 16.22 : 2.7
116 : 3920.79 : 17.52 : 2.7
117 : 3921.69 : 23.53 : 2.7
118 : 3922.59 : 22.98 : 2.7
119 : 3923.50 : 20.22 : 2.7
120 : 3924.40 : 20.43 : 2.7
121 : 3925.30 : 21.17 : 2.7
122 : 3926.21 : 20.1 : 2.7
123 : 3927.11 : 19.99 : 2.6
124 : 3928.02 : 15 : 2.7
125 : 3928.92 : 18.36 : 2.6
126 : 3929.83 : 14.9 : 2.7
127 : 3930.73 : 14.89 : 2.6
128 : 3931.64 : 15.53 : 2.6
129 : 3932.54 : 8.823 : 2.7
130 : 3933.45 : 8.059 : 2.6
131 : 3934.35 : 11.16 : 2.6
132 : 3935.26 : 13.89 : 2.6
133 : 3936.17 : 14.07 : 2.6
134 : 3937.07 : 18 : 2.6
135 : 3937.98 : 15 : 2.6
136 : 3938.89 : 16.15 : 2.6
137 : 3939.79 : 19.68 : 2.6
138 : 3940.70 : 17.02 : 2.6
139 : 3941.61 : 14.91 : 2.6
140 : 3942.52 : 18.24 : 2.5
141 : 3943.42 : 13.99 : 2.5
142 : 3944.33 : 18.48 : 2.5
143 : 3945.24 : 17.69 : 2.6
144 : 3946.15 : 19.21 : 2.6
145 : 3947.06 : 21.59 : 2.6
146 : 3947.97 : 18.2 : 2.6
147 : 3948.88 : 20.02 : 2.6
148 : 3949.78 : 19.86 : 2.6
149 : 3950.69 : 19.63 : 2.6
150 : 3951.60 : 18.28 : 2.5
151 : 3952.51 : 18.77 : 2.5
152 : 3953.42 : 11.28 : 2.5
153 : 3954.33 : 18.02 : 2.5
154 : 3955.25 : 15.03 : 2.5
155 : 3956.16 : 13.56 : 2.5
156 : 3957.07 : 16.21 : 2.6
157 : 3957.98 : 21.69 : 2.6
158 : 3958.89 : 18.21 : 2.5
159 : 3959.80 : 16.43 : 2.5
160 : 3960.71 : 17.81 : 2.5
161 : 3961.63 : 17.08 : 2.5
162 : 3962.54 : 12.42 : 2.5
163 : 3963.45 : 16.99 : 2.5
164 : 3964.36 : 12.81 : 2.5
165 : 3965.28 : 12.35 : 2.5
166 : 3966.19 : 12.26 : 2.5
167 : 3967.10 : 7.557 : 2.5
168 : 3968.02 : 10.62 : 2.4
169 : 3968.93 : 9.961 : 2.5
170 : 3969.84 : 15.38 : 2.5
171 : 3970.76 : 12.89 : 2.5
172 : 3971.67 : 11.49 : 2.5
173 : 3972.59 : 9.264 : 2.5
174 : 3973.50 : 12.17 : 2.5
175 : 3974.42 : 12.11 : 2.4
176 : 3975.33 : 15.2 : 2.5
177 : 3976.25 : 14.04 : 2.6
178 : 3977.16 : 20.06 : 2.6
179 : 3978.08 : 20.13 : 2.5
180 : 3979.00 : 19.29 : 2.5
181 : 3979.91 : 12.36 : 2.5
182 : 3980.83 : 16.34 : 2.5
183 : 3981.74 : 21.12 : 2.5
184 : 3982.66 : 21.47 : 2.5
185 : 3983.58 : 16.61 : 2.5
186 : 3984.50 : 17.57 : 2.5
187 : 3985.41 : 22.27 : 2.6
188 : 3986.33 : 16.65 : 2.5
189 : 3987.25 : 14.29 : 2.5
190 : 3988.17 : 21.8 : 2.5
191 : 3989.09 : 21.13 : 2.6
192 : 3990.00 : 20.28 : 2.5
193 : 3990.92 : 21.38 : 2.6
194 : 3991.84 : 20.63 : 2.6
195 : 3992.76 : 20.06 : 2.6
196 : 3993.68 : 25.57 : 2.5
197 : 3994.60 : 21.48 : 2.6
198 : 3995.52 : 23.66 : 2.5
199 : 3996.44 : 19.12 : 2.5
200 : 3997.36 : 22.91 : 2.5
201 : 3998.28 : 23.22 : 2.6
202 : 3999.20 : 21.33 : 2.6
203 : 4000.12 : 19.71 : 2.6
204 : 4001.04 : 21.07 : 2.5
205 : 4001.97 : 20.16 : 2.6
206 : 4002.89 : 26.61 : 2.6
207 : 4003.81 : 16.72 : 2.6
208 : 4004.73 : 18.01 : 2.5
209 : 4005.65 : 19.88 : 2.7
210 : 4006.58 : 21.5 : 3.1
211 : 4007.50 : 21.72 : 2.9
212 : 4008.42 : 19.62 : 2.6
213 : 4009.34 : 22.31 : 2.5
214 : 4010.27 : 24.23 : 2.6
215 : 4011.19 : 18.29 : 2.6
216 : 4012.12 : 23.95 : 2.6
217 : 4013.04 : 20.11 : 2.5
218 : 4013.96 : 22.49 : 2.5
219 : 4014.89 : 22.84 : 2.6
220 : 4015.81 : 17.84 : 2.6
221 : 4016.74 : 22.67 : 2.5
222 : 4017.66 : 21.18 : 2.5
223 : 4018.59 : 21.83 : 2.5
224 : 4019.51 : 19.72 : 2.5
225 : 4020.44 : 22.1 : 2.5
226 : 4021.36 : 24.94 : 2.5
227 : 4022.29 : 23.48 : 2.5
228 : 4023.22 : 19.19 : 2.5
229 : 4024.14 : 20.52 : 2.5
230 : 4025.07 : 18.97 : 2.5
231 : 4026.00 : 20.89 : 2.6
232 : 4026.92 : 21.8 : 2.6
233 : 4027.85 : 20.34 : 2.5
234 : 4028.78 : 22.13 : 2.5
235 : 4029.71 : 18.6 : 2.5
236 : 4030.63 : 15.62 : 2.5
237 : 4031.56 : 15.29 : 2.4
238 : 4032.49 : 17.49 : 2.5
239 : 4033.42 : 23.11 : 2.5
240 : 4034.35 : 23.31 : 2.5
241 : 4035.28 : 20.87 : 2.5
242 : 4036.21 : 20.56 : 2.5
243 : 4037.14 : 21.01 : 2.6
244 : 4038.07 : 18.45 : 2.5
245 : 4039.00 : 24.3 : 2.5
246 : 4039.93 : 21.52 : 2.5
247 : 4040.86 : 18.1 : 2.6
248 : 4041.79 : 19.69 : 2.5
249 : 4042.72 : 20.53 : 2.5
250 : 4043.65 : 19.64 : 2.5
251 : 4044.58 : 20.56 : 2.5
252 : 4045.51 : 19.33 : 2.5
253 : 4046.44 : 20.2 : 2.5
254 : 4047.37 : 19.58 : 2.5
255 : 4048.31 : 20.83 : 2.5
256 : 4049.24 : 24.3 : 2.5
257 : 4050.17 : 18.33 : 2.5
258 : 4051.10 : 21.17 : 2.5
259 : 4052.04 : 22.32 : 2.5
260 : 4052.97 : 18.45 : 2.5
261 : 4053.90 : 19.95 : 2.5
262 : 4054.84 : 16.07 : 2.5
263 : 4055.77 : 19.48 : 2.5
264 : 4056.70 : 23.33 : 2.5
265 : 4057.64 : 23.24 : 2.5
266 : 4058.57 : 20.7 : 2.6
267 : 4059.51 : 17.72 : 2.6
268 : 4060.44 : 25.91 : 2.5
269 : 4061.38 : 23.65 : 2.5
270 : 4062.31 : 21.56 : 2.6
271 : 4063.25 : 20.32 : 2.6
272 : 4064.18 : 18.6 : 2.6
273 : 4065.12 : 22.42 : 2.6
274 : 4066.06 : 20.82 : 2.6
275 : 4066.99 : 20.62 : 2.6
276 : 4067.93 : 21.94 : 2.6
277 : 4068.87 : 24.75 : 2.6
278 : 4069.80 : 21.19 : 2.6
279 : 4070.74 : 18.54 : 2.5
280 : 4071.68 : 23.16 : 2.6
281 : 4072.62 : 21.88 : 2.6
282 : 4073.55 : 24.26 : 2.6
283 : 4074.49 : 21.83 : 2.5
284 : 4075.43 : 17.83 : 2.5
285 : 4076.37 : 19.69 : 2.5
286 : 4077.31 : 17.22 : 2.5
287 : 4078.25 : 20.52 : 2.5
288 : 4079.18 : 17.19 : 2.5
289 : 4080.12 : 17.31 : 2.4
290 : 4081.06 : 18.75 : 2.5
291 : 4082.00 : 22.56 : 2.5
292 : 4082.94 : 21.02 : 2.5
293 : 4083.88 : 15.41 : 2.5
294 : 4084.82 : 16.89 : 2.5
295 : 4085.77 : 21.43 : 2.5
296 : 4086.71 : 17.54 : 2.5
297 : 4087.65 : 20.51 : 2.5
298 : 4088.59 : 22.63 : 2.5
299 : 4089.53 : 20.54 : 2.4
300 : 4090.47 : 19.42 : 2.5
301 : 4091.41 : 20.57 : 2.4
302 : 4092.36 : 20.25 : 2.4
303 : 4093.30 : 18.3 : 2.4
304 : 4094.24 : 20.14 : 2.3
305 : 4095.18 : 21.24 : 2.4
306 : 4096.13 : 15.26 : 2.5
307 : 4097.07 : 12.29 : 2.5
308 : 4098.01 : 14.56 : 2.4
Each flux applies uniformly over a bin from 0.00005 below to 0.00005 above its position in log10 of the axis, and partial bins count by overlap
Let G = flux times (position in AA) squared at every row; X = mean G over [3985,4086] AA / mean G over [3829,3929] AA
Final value 1.27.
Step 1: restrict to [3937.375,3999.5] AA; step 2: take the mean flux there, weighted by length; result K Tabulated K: 17.2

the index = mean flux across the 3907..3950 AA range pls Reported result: 17.9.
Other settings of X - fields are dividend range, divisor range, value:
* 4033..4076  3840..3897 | 1.31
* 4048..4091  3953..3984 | 1.44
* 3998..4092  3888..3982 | 1.30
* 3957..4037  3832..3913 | 1.15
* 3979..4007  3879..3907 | 1.30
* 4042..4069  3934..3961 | 1.29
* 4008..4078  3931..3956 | 1.34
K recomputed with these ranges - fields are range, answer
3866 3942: 17.4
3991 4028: 21.3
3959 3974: 13.1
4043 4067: 20.7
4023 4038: 20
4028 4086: 20.4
